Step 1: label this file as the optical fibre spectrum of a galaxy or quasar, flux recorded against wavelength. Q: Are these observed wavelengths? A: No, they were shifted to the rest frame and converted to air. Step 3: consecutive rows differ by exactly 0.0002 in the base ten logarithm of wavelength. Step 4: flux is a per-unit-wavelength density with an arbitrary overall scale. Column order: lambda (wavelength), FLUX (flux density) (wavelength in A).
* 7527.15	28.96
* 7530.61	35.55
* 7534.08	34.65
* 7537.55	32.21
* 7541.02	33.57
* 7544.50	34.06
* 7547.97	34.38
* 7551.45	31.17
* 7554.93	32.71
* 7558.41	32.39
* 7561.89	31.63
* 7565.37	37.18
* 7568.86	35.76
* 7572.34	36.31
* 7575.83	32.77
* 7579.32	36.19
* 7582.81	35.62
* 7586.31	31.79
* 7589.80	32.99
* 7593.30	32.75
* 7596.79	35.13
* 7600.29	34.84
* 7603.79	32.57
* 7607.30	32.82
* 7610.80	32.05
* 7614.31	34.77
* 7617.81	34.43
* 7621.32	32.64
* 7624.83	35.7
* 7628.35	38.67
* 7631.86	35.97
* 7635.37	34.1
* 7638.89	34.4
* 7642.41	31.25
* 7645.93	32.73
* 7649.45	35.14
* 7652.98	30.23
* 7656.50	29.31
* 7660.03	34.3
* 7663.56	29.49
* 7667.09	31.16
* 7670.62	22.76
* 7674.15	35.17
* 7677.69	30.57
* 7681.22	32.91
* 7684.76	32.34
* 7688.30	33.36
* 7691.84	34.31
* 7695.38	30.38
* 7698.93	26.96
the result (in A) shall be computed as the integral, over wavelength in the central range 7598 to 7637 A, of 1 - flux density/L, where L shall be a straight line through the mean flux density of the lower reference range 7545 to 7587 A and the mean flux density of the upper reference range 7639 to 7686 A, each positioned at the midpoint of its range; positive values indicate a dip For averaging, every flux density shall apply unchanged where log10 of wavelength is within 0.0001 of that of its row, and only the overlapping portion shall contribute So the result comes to -2.1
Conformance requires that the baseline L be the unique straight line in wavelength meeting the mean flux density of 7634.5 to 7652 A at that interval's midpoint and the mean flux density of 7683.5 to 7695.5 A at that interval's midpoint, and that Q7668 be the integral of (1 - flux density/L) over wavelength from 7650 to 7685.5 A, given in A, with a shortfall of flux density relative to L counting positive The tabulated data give 2.3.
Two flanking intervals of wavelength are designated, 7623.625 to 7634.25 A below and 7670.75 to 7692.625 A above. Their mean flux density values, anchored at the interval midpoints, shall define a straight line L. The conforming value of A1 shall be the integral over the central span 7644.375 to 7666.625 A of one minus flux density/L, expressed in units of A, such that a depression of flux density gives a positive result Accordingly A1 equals 1.7 A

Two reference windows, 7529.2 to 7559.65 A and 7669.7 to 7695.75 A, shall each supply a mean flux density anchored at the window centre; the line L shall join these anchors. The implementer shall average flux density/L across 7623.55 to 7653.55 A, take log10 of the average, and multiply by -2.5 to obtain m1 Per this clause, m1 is -0.066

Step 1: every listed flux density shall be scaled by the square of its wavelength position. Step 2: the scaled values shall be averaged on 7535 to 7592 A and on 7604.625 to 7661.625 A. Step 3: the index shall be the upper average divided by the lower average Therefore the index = 1.0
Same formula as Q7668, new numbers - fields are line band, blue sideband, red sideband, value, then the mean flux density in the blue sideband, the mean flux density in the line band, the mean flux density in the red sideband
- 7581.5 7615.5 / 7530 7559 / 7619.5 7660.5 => 0.06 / 33.4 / 33.5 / 33.7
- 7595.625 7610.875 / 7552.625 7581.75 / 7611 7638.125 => 0.51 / 34.3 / 33.6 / 35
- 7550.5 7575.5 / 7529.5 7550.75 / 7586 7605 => -0.14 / 33.9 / 33.9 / 33.5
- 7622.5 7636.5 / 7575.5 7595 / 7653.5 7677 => -1.84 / 33.7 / 36.1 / 30.4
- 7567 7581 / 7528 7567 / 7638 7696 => -0.92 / 33.5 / 35.3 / 31.7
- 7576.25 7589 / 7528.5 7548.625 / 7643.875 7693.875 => -0.40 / 34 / 34.2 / 31.7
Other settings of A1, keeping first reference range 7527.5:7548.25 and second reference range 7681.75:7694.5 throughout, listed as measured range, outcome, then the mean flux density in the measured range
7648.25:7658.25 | 0.57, 31.4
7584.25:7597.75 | 0.16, 33.1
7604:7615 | 0.15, 32.9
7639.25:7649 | 0.15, 32.8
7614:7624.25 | -0.20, 34.1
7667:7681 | 1.29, 30.1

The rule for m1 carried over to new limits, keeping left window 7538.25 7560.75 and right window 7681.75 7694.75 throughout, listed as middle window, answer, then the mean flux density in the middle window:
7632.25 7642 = -0.03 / 34.1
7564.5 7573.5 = -0.11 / 36.4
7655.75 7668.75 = 0.06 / 31.2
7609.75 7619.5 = -0.03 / 33.9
